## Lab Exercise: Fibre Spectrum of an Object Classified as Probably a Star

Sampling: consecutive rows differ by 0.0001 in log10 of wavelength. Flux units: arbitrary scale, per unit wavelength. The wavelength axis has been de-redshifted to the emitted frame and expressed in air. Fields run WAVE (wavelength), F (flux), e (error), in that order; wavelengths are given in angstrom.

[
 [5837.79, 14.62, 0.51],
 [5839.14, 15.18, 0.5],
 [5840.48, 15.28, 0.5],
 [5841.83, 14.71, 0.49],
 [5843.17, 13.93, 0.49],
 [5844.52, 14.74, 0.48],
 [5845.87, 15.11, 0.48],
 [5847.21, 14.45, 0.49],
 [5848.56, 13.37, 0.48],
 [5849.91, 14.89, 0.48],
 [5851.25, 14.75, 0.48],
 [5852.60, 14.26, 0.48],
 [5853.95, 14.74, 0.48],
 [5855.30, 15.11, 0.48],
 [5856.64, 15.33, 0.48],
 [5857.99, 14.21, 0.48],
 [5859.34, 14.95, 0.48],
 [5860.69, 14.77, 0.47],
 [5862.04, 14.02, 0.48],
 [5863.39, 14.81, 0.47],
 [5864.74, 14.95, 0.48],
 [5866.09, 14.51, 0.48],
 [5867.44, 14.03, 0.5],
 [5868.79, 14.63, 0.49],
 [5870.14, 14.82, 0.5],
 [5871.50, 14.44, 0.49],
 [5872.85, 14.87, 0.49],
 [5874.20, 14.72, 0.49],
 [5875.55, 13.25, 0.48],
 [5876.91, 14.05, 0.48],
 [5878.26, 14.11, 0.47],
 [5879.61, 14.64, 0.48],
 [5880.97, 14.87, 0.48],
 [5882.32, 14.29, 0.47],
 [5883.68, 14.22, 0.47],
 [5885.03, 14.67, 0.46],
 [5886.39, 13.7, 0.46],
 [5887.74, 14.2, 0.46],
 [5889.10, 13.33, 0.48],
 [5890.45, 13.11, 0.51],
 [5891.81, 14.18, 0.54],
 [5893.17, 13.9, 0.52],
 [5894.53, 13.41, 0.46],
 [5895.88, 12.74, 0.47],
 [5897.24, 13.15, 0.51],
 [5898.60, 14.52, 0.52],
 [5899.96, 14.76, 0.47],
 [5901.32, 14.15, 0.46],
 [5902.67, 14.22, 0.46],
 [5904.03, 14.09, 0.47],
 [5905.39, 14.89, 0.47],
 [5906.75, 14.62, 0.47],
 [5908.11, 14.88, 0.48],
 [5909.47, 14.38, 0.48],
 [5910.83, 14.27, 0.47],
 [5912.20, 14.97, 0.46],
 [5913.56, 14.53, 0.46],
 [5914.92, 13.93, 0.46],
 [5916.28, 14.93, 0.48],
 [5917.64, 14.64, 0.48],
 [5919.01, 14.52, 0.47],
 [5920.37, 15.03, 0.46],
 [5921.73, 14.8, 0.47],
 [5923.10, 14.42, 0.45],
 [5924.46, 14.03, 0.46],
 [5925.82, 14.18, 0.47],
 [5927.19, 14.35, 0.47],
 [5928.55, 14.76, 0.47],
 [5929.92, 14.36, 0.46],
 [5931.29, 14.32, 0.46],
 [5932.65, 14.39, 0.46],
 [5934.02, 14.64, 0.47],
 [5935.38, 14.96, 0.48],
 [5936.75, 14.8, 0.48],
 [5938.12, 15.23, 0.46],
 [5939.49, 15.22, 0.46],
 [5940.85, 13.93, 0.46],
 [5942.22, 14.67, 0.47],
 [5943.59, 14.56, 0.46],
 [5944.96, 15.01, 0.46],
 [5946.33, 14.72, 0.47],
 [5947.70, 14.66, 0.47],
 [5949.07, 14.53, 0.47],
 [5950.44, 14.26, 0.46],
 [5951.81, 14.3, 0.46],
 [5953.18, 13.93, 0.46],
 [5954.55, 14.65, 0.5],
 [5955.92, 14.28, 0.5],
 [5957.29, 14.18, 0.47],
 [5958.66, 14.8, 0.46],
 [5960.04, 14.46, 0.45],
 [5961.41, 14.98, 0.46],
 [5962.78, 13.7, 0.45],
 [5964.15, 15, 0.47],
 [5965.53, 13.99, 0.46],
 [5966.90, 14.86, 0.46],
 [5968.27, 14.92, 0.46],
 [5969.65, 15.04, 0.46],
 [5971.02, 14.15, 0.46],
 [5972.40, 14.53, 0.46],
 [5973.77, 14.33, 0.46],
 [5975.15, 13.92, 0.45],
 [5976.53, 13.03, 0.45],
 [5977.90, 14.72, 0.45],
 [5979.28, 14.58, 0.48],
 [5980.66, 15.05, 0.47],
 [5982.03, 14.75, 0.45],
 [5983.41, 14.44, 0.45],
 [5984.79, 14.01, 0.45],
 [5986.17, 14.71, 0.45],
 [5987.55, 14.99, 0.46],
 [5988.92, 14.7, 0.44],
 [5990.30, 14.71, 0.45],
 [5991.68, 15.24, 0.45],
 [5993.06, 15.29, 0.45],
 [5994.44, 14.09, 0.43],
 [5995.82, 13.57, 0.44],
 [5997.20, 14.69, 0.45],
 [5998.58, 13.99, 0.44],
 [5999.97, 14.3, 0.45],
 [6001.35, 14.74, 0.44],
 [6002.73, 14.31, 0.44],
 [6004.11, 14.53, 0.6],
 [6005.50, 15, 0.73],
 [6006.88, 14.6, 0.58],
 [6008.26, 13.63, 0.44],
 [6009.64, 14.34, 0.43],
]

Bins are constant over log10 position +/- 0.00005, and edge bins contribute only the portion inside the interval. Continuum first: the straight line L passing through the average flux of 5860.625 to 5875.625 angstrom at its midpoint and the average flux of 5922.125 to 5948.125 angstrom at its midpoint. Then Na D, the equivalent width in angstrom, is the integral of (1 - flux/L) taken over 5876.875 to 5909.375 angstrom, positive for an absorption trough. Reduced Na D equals 1.0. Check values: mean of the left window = 14.5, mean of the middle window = 14.1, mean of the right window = 14.6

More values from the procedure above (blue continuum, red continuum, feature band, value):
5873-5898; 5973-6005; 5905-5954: -1.41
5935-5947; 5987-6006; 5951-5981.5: 0.53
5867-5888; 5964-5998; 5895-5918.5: 0.12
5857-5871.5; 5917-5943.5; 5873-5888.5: 0.33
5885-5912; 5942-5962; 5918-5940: -0.46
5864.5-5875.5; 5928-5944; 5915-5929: 0.09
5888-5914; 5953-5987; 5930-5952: -0.51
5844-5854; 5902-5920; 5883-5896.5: 0.72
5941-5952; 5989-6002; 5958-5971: -0.06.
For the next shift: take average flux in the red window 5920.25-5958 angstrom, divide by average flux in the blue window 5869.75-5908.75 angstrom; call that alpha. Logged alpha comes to 1.03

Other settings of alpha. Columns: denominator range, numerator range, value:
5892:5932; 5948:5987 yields 1.01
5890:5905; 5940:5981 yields 1.04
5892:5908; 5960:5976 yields 1.03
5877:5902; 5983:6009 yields 1.04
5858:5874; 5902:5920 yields 1.00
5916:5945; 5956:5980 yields 0.99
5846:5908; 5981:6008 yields 1.02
